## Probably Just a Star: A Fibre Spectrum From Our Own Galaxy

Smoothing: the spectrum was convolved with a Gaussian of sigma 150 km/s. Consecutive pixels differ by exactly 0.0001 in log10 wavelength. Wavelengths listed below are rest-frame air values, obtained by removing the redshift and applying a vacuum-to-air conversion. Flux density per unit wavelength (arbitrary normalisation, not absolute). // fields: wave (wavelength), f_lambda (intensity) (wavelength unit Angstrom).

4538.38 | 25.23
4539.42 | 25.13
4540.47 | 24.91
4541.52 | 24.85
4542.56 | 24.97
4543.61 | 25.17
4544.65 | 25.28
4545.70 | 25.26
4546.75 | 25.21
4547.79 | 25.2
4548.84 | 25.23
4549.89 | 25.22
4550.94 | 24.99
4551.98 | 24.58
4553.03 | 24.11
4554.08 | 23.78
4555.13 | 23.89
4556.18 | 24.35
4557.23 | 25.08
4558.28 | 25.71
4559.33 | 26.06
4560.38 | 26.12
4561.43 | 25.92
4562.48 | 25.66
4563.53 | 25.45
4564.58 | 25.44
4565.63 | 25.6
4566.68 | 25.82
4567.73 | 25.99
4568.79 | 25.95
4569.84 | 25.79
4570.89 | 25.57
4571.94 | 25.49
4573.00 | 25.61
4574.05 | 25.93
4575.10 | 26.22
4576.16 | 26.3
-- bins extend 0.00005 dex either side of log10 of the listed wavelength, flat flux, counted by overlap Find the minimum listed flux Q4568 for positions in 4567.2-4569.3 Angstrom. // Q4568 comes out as 25.95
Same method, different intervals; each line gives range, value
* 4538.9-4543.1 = 24.85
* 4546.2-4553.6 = 24.11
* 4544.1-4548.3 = 25.2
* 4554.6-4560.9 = 23.89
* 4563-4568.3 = 25.44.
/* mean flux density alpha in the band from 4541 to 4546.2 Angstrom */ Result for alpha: 25.1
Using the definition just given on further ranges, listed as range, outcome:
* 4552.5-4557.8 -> 24.2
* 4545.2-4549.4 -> 25.2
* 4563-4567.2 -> 25.6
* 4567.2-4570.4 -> 25.9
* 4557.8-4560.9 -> 26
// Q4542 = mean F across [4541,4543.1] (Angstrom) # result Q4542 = 24.9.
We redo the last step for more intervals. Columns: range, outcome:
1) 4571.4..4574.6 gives 25.7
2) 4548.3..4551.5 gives 25.1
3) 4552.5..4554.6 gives 23.9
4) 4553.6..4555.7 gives 23.8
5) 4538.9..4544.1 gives 25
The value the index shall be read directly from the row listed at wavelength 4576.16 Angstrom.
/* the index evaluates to 26.3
